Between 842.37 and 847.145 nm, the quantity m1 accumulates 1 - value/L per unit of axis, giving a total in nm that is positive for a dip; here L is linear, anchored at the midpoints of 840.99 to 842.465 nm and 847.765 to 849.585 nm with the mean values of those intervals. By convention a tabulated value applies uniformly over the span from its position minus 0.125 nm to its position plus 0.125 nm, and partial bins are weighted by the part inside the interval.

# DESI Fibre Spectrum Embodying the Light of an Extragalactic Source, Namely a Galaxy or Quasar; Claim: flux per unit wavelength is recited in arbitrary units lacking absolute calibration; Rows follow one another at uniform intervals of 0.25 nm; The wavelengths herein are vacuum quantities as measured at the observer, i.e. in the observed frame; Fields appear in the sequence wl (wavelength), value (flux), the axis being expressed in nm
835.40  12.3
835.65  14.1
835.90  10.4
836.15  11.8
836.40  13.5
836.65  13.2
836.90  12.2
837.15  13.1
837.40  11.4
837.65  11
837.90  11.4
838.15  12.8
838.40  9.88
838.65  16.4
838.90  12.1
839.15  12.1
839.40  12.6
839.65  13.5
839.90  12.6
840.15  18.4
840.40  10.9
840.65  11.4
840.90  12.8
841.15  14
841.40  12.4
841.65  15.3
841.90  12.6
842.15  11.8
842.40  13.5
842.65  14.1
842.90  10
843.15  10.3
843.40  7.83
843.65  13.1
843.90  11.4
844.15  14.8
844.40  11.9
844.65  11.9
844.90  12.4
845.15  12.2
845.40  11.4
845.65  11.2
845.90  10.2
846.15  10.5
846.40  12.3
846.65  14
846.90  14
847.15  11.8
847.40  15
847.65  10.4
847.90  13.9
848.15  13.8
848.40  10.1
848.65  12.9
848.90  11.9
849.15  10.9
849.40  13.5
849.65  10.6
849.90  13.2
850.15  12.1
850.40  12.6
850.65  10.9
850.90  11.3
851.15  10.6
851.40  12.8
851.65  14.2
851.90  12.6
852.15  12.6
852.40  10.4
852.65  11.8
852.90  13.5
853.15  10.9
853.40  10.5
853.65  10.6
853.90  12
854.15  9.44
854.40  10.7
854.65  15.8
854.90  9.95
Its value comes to 0.35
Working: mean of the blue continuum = 13.2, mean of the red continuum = 12.4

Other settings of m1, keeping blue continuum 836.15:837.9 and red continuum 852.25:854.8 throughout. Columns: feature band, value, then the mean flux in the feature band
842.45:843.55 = 0.11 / 10.8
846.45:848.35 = -0.21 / 13.1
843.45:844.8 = -0.04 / 12.3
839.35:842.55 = -0.30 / 13.2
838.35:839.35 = -0.05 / 12.8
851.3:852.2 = -0.11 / 13.1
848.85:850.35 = -0.04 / 12.1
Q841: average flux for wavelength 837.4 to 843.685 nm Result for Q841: 12.5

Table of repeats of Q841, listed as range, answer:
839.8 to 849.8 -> 12.4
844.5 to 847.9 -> 12.2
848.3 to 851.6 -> 11.9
